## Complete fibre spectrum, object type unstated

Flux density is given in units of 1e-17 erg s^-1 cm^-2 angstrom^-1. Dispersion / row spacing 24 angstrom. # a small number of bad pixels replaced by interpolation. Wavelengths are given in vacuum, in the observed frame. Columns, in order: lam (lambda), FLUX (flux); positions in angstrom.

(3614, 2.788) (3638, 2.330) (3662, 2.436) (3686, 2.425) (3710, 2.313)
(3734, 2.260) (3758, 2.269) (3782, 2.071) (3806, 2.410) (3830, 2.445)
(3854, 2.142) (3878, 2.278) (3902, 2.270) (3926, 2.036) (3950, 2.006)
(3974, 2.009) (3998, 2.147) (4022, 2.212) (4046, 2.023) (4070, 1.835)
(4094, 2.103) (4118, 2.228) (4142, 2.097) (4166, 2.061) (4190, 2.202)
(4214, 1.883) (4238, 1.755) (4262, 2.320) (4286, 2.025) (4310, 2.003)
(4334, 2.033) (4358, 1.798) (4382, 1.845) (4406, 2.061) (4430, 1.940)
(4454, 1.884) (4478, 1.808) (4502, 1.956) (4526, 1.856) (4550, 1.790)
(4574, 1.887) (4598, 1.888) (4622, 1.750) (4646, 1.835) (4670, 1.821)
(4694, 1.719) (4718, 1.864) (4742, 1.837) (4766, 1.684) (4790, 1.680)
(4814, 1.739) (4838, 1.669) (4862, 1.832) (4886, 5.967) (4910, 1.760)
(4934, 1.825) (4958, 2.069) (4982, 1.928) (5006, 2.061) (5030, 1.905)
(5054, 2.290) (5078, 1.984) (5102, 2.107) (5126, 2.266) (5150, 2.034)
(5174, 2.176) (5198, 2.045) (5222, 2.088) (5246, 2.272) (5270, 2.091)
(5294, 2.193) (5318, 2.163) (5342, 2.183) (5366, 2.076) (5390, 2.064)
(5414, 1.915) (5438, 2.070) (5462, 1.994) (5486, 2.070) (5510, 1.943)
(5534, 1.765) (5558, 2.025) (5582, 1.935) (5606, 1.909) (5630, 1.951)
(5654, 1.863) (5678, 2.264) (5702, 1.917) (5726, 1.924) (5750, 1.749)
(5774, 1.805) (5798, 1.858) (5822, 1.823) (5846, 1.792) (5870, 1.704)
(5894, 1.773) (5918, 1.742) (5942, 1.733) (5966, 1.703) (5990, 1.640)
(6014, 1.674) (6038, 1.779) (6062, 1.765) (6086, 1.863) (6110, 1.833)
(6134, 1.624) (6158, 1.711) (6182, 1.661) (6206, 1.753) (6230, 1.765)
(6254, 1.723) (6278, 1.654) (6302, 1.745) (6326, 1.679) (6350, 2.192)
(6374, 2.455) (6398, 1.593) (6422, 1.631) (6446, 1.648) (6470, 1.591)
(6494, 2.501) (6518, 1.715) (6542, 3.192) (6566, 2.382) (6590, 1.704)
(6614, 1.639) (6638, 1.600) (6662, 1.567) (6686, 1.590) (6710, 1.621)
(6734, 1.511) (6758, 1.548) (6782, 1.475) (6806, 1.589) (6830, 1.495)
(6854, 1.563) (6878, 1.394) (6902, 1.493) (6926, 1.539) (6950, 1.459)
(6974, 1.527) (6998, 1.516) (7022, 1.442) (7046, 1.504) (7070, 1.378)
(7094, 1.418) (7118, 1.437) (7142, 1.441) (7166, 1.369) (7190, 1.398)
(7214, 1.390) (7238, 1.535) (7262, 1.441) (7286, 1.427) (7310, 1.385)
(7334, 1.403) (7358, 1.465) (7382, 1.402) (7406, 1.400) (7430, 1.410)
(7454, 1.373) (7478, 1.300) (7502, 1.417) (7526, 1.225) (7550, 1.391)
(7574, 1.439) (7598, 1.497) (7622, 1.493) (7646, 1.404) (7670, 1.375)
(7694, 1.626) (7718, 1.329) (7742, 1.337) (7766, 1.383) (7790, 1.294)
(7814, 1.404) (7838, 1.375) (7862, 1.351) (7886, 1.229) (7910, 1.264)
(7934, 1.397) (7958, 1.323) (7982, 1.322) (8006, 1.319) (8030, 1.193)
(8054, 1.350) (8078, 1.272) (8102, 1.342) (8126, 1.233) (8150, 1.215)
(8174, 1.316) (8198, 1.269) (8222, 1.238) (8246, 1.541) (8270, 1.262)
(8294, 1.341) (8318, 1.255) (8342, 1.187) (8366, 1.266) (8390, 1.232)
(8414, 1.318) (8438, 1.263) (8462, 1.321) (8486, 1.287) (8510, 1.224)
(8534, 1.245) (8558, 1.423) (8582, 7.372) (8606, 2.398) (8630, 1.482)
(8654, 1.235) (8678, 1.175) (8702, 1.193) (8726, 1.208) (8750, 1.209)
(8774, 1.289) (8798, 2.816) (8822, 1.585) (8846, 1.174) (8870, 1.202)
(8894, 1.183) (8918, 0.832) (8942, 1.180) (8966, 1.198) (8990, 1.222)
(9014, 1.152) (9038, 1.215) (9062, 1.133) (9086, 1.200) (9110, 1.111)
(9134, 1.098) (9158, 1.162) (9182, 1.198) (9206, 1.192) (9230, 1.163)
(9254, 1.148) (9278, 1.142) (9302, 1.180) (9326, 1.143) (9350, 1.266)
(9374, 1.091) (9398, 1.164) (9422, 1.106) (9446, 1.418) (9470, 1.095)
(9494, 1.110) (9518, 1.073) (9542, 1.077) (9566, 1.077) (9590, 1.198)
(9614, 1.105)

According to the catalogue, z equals 0.31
